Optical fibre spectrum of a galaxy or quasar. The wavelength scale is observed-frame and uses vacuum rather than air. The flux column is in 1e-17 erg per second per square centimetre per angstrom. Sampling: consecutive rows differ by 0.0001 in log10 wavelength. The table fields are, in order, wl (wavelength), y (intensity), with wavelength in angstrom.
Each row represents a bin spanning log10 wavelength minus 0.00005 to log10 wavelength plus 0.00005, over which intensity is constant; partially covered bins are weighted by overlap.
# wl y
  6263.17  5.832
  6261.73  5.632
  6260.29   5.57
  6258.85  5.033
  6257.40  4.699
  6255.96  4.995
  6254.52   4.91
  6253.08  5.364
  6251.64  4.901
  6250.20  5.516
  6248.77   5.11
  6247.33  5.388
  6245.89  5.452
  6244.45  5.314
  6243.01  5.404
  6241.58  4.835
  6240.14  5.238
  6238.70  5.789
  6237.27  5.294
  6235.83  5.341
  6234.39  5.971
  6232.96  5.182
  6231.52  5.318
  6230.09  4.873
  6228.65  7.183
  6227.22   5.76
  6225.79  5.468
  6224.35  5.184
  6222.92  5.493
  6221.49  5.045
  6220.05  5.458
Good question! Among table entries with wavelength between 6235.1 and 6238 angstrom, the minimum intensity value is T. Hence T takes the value 5.294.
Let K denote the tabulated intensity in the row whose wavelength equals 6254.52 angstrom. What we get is 4.91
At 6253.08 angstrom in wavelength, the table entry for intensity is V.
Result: 5.364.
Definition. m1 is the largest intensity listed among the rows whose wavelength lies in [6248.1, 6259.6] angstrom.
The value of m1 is 5.516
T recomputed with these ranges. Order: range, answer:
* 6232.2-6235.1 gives 5.182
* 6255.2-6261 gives 4.699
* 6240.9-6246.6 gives 4.835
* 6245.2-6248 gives 5.388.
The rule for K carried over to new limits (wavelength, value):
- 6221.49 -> 5.045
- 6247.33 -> 5.388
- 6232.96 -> 5.182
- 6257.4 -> 4.699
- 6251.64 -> 4.901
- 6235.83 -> 5.341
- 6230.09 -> 4.873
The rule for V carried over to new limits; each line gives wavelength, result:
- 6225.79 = 5.468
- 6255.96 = 4.995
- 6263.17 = 5.832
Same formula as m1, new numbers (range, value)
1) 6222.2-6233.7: 7.183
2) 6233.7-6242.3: 5.971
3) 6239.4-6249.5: 5.452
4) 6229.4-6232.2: 5.318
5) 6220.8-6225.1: 5.493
